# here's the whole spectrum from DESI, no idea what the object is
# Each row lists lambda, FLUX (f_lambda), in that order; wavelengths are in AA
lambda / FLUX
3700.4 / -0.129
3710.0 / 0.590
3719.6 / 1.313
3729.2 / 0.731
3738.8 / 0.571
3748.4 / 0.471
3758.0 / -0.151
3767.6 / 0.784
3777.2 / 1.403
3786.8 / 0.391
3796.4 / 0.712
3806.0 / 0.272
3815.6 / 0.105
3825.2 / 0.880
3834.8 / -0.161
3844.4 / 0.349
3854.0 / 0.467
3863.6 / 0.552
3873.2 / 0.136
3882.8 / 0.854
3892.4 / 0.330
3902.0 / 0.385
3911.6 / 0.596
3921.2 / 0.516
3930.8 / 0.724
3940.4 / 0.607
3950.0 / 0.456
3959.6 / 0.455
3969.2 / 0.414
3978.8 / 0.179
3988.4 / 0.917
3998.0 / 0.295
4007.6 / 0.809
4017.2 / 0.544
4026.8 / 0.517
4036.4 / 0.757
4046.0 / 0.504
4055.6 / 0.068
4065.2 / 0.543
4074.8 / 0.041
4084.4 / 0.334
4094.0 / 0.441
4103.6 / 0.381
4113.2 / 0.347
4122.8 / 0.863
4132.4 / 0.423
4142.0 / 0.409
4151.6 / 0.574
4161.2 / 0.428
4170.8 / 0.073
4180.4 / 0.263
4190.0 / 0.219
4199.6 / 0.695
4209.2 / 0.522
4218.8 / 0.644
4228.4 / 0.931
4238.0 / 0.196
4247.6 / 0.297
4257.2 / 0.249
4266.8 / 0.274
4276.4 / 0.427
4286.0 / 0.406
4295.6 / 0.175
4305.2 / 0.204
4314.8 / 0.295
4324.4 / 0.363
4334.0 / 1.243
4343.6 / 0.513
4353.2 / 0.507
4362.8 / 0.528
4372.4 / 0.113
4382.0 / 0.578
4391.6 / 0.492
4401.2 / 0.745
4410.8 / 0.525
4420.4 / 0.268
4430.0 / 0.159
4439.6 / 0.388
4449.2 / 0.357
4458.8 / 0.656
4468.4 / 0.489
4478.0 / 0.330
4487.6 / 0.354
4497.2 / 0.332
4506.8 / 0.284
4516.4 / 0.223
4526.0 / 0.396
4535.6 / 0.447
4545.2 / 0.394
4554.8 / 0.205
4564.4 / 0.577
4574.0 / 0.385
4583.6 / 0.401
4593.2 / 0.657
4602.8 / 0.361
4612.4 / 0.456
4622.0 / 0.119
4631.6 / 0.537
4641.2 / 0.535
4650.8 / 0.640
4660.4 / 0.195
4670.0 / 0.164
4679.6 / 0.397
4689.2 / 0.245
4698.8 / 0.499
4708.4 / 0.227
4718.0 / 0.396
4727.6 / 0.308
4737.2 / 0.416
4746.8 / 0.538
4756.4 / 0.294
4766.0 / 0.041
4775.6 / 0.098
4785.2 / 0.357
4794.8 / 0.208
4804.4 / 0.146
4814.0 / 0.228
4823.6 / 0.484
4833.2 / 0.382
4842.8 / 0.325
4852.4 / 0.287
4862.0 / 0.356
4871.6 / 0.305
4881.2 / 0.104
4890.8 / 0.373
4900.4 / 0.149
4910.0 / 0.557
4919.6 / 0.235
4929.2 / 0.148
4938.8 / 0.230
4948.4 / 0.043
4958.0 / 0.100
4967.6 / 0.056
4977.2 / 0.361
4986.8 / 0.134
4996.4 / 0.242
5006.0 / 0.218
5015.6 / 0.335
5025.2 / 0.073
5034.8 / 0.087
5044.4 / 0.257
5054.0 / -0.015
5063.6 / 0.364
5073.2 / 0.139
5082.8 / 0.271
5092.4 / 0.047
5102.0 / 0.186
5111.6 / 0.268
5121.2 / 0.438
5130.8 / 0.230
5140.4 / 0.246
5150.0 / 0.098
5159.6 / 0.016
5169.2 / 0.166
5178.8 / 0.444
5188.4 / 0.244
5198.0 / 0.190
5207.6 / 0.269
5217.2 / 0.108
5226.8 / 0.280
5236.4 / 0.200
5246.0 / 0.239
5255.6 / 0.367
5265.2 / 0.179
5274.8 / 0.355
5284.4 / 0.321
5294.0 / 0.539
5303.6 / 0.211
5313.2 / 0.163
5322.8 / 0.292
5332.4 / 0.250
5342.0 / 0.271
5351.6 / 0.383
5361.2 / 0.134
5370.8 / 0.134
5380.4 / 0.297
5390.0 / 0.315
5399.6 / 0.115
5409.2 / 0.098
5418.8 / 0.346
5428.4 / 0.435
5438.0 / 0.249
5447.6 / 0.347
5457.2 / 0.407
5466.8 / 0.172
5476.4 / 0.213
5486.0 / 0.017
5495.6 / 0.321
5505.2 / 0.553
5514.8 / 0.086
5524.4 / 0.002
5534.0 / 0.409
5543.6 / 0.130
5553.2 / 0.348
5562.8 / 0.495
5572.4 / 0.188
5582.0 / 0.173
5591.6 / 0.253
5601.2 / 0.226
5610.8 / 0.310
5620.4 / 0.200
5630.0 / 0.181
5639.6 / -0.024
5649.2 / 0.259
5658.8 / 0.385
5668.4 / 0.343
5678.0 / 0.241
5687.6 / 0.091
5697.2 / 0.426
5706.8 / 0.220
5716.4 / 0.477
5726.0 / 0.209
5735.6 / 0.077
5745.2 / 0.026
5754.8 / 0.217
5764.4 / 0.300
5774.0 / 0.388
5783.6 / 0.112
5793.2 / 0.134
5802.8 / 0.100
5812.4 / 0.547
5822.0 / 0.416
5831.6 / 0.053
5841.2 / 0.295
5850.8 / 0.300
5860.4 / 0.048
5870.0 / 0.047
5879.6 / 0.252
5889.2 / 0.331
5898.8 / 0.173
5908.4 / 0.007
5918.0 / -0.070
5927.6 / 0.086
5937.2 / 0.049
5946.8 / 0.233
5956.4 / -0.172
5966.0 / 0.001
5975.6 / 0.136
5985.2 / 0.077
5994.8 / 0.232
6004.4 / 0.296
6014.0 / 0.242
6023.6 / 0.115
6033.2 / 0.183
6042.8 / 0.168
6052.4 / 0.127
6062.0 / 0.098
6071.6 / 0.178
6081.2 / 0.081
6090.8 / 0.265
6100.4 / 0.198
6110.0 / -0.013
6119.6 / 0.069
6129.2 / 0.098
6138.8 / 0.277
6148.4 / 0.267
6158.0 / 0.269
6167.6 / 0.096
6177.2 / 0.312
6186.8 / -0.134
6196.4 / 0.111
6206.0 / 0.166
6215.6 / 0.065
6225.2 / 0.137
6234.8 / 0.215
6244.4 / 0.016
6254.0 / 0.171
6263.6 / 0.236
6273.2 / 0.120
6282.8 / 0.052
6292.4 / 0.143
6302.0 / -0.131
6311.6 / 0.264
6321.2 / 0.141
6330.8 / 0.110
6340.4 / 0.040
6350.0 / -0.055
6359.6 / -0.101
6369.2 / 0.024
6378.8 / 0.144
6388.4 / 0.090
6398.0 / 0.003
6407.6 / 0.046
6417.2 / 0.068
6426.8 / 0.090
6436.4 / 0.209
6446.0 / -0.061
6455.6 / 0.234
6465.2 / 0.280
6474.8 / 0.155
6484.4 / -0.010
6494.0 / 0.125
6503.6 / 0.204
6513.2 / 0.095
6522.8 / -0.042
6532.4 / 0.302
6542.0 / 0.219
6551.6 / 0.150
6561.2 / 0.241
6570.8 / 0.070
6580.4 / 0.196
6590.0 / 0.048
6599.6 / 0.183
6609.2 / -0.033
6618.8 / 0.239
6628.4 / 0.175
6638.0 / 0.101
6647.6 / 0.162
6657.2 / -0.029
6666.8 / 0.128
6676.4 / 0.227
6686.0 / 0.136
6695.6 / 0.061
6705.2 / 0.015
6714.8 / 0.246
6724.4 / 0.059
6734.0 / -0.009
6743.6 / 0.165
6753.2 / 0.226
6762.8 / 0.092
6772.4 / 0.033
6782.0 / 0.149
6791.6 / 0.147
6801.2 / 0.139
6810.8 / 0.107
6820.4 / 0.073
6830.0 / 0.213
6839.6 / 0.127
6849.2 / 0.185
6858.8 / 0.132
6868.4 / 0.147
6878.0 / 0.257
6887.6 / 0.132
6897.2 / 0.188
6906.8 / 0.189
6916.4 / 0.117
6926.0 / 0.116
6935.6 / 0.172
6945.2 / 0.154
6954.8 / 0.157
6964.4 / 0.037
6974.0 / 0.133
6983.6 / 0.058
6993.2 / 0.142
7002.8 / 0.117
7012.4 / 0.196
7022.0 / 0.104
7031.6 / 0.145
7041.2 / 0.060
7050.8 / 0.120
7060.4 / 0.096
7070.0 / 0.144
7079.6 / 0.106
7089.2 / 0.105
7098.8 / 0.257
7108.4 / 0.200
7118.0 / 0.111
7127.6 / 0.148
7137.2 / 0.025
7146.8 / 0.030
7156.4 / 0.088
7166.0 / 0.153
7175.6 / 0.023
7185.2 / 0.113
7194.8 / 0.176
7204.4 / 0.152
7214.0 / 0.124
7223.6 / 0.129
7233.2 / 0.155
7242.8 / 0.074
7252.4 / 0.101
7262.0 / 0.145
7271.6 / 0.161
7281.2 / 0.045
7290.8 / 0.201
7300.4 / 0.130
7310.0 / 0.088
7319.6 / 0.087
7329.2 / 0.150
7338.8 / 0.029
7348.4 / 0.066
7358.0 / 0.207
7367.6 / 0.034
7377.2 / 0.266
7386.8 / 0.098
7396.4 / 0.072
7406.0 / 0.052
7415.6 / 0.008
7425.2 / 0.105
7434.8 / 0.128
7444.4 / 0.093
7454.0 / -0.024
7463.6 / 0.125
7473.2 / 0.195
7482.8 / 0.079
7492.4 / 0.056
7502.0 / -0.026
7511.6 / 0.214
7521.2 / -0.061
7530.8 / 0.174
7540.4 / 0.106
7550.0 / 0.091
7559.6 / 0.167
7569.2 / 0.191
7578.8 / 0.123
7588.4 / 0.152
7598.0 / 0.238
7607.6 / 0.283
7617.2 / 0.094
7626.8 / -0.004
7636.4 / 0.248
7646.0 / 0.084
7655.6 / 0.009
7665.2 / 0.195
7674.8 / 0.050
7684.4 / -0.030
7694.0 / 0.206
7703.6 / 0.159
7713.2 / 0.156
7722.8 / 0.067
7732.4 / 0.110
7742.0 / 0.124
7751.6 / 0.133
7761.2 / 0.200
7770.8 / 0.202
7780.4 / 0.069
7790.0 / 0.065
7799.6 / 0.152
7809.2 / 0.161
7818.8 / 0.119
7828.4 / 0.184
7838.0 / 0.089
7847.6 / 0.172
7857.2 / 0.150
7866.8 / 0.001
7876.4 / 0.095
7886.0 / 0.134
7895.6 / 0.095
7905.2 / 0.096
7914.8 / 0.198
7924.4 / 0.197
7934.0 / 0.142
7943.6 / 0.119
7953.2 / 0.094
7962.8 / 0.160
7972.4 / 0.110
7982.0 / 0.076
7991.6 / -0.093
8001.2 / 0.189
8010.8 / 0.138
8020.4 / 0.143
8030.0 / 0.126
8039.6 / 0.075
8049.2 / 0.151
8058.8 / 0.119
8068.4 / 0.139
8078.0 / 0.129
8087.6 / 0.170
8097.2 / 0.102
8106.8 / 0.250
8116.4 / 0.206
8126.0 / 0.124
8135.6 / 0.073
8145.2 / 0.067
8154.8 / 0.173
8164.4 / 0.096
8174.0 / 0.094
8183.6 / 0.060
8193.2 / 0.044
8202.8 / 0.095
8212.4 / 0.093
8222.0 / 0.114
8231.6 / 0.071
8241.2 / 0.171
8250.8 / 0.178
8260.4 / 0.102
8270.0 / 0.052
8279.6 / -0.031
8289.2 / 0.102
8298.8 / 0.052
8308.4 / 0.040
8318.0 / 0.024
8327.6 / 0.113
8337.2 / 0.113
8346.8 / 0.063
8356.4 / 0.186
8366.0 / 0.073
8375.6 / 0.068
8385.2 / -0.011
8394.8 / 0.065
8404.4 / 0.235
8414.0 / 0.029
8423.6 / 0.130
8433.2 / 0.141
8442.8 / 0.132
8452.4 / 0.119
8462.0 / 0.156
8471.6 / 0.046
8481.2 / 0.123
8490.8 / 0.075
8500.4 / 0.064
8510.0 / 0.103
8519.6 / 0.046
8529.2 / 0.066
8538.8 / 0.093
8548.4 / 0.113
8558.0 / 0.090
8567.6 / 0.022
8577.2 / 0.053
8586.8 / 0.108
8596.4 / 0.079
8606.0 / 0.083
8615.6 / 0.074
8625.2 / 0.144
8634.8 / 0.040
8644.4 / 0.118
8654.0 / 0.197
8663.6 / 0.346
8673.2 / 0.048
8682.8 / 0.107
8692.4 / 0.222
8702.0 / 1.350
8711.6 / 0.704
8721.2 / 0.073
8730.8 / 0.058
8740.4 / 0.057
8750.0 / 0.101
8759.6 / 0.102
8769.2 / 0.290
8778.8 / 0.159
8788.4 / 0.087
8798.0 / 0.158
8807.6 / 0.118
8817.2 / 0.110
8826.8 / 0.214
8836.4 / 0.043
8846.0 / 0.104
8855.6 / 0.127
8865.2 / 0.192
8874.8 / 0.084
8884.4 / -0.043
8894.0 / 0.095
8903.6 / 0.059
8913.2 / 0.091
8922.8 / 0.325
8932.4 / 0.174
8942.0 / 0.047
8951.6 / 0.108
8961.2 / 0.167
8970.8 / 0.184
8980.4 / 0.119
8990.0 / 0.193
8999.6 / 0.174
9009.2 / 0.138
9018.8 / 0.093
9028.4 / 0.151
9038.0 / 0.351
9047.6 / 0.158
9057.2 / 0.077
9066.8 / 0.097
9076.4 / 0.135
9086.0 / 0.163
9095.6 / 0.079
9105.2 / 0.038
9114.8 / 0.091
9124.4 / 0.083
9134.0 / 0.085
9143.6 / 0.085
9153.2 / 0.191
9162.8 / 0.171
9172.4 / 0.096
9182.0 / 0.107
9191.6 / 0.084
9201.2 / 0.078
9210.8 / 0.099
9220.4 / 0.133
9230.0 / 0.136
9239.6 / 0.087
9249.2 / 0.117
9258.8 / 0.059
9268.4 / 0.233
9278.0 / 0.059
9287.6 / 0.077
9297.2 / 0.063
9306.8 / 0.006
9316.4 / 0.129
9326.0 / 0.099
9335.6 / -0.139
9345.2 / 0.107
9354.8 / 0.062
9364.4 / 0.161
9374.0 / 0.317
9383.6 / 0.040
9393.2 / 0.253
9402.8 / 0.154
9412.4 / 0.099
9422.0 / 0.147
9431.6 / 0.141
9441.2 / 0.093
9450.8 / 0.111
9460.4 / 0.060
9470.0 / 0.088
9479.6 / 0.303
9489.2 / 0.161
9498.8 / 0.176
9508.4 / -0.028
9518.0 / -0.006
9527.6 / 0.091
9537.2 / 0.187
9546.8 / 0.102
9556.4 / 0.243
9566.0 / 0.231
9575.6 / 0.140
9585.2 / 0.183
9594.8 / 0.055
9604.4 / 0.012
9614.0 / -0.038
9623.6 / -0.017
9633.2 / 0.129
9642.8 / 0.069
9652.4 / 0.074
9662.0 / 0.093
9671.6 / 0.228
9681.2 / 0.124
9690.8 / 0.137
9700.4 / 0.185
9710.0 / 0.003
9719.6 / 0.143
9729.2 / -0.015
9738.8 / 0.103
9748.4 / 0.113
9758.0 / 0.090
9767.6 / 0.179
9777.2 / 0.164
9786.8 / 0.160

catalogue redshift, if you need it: 1.33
